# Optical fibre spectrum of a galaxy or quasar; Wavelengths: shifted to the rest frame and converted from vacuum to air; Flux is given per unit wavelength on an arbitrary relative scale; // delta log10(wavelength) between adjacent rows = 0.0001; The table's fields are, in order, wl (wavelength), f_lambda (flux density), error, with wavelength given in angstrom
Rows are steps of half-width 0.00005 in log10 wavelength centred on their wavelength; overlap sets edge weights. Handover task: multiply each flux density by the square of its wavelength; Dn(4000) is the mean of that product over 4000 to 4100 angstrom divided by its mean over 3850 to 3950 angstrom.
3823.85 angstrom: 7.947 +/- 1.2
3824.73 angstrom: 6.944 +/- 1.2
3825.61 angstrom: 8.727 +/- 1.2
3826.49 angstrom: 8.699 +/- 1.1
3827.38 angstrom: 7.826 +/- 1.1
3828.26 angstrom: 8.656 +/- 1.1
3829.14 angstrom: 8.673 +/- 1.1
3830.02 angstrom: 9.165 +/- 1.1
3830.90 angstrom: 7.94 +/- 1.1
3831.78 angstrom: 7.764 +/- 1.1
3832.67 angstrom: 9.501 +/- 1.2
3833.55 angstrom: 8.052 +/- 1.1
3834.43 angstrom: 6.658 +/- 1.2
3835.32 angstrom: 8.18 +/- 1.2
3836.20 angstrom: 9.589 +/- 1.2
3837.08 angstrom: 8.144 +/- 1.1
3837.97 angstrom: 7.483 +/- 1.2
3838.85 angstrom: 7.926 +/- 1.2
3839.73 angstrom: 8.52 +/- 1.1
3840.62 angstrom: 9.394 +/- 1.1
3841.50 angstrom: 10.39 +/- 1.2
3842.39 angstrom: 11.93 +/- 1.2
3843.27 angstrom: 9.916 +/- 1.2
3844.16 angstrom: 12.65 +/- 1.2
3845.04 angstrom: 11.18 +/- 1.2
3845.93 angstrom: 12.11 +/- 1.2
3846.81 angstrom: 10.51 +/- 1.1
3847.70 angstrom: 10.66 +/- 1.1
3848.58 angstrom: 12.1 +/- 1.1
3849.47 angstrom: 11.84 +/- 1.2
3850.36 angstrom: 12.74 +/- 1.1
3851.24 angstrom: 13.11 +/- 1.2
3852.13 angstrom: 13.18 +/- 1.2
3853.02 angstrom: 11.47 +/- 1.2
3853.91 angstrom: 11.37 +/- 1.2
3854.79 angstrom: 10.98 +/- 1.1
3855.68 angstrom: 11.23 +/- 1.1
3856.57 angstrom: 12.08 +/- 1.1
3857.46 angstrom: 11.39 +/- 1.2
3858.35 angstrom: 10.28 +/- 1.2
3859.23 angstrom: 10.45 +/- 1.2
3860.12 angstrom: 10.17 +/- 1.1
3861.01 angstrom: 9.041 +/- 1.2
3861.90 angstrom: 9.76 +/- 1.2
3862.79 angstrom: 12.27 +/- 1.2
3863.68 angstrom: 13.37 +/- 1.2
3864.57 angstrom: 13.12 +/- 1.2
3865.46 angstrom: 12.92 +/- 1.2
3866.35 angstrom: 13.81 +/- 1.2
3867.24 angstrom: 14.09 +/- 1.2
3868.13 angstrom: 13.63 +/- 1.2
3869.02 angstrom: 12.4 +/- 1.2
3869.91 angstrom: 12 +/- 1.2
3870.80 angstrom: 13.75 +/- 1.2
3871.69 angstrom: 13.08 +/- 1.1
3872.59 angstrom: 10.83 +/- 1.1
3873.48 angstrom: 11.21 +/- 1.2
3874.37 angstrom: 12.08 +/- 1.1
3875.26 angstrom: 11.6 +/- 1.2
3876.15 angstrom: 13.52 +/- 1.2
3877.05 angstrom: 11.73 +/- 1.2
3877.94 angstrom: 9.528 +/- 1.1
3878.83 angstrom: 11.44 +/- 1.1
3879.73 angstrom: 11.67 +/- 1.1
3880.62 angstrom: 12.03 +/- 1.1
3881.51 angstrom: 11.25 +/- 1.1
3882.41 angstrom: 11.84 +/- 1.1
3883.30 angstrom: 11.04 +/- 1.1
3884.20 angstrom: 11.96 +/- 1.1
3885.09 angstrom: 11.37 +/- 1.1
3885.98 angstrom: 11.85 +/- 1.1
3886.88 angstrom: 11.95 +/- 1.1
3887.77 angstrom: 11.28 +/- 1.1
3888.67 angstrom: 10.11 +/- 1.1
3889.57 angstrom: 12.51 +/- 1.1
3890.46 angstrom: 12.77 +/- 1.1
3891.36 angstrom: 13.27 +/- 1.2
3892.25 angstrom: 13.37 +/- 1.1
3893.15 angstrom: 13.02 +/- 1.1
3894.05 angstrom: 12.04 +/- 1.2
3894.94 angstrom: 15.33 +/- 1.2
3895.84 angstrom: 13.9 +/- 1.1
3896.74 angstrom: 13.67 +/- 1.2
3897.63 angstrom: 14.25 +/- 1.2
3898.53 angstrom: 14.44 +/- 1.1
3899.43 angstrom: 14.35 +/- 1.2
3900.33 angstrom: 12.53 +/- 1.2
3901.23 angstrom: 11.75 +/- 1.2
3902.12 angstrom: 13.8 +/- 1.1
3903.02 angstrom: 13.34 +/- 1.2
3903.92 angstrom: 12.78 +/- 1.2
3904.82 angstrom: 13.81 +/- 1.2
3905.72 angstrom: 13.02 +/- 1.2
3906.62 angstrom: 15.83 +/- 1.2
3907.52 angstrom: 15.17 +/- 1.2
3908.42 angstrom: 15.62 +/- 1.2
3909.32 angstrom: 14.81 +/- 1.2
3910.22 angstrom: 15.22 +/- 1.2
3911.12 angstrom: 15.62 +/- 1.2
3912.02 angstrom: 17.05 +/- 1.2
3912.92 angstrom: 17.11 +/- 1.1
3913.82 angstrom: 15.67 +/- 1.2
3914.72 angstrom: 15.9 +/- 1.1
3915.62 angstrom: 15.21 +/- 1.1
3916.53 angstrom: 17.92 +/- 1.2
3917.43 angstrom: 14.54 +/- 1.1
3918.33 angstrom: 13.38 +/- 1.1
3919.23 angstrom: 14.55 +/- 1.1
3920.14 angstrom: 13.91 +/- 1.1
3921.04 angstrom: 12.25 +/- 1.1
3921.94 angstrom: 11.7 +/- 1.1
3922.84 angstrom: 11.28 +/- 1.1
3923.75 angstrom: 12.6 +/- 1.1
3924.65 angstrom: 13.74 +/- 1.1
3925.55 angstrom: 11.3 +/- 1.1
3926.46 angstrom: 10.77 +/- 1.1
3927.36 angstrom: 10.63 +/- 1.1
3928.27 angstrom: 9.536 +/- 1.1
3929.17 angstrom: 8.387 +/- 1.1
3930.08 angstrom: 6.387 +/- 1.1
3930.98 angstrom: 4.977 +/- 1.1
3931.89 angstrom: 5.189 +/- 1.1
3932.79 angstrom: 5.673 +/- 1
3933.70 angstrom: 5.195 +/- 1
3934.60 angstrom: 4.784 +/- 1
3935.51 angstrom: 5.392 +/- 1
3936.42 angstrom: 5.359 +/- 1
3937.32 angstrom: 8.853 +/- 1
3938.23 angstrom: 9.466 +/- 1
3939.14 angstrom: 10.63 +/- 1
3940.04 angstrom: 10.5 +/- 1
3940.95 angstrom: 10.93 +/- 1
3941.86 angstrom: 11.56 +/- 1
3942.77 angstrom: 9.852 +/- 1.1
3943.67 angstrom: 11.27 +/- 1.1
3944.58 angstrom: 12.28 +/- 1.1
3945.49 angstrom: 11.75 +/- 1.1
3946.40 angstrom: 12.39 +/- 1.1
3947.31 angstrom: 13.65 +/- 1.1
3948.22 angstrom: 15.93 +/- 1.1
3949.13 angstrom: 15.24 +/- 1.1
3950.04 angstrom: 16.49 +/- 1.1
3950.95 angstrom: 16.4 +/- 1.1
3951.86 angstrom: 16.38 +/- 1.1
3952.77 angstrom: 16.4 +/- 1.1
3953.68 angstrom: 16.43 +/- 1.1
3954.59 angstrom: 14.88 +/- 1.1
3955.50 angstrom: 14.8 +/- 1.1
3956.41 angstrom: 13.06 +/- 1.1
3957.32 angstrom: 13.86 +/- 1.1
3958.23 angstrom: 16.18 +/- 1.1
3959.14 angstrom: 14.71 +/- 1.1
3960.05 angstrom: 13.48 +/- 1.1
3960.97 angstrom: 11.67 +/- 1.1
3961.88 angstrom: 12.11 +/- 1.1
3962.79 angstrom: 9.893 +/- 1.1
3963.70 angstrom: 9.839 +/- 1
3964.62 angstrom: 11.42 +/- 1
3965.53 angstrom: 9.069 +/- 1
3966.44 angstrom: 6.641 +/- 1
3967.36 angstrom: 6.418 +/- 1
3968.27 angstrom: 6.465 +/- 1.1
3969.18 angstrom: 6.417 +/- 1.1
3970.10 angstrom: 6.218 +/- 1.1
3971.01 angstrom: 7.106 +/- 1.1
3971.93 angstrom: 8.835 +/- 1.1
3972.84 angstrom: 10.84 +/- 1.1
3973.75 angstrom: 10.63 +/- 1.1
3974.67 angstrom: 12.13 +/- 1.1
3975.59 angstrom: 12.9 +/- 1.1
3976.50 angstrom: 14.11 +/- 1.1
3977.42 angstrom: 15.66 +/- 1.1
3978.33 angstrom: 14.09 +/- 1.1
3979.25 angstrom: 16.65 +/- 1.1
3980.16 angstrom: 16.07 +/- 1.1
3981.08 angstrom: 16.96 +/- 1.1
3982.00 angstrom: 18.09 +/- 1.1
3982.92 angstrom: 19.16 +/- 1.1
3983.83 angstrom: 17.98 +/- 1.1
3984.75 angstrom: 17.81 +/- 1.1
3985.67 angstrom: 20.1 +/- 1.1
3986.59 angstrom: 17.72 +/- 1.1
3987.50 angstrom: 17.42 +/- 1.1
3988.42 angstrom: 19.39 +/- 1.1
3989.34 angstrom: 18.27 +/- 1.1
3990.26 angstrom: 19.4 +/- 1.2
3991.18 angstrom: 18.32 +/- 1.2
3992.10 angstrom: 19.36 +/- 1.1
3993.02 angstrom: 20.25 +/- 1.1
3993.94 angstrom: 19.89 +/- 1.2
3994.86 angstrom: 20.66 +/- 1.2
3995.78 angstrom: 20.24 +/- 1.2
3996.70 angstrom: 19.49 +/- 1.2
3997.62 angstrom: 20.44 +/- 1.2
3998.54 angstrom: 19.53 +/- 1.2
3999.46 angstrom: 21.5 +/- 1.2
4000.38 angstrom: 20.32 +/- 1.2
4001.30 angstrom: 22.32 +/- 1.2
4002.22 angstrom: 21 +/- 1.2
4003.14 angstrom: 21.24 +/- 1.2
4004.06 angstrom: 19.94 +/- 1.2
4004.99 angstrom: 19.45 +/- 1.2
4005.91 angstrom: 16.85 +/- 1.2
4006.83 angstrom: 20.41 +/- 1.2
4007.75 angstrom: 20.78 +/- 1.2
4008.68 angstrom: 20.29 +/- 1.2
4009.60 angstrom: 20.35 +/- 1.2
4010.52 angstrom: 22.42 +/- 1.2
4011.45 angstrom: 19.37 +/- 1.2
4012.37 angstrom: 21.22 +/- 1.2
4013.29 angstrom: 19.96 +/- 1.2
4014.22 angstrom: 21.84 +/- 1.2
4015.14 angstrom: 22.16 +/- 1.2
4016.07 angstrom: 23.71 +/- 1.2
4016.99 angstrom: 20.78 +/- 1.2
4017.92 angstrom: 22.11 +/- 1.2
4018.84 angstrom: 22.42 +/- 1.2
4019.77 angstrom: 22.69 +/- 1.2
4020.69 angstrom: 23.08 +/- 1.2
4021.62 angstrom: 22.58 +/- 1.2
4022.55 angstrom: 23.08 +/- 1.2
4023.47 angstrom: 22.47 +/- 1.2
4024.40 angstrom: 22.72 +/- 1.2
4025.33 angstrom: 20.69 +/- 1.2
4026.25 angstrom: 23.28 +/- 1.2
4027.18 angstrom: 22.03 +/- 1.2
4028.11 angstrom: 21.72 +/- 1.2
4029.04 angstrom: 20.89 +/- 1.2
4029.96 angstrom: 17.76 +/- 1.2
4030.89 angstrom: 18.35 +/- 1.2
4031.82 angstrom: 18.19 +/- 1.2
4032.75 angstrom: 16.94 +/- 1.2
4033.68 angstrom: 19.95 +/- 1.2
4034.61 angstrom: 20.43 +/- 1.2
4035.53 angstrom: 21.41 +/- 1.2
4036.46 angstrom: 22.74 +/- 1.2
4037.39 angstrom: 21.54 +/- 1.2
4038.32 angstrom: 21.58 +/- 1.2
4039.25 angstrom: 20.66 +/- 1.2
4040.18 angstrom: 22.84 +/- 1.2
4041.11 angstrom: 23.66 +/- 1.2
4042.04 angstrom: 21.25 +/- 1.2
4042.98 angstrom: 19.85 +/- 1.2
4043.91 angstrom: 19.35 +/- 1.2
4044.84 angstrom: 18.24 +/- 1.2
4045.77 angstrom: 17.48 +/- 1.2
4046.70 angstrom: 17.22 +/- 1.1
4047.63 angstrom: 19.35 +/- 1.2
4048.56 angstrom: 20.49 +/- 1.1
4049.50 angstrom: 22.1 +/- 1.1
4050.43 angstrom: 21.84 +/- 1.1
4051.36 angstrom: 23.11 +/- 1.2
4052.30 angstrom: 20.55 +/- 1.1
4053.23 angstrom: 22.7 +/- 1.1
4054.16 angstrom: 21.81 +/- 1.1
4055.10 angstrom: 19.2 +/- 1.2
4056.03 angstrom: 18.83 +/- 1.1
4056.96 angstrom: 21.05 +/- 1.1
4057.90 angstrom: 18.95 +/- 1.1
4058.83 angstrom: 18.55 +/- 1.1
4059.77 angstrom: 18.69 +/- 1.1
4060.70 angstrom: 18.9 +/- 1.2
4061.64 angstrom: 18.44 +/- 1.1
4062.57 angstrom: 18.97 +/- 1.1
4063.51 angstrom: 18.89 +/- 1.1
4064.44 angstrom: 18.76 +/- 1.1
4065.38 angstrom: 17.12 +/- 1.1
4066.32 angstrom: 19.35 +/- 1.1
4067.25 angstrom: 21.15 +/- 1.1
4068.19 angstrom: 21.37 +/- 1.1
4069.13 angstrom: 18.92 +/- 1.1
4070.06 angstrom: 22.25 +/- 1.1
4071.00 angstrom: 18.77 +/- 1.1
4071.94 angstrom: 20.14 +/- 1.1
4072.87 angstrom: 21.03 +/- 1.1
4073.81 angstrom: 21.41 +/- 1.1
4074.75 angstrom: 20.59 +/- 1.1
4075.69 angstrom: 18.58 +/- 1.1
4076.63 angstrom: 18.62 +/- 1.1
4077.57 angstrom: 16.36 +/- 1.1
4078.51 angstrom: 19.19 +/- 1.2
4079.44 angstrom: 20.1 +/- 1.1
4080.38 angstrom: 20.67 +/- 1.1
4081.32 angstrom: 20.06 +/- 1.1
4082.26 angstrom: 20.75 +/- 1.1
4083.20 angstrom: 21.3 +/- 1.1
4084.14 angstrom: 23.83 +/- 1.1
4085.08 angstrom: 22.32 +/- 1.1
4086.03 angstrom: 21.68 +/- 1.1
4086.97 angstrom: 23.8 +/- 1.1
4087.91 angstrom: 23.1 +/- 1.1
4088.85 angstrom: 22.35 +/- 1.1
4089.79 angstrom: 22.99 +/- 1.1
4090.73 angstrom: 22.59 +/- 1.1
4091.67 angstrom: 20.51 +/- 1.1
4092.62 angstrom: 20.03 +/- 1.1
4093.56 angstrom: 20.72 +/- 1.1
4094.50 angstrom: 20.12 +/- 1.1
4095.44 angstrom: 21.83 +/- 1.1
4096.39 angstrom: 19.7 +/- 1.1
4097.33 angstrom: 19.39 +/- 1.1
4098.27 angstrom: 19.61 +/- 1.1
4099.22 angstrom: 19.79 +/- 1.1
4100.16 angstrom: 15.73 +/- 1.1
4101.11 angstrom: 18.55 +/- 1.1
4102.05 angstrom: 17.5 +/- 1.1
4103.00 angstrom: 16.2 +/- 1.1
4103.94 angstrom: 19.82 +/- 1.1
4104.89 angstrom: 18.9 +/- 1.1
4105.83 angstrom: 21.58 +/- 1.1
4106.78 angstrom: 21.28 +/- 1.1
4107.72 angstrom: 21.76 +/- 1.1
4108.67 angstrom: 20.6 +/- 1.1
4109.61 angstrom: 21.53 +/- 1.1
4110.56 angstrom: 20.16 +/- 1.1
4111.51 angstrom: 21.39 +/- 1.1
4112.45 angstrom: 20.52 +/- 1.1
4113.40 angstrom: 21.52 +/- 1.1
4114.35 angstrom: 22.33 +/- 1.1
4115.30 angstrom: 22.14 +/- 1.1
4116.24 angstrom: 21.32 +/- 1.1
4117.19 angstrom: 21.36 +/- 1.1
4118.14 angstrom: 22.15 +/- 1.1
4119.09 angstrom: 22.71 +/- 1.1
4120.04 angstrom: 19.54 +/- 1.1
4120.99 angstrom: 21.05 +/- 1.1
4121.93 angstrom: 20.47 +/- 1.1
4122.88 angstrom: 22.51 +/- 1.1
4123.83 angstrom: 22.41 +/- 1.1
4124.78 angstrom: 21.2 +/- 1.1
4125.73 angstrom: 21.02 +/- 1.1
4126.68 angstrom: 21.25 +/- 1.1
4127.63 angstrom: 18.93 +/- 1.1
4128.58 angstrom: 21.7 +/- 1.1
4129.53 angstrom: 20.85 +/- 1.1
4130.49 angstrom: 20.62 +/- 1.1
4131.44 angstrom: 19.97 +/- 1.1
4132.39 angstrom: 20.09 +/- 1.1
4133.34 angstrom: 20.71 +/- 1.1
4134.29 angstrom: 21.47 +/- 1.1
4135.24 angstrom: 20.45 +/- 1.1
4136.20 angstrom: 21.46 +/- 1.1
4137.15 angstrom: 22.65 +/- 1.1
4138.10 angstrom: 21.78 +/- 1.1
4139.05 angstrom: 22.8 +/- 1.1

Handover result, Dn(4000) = 1.8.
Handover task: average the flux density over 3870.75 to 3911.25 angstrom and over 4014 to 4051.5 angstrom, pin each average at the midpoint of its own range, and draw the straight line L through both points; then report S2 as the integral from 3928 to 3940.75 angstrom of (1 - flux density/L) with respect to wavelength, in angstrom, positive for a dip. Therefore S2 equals 6.8 angstrom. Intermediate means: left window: 12.8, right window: 21.1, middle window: 7.21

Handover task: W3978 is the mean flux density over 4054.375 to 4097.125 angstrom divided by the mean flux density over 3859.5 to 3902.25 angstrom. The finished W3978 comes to 1.64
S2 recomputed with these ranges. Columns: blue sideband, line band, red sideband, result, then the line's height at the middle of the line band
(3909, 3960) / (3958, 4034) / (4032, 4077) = -4.9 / 16.3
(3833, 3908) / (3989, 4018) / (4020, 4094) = -3.8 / 18.1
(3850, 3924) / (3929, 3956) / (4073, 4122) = 7.3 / 14.9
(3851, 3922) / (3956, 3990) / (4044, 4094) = 6.6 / 16.4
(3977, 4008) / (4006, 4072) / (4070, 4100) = -2.5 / 19.9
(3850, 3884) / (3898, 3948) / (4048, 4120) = 7.3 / 14.1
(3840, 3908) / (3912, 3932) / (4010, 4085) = 2.9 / 14.5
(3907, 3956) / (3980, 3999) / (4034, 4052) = -2.5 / 16.7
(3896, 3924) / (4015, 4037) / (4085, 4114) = -3.9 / 18.1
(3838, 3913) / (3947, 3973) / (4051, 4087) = 5.9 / 15.7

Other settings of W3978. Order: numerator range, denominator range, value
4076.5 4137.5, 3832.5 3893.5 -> 1.83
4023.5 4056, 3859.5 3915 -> 1.59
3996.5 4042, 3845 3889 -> 1.79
